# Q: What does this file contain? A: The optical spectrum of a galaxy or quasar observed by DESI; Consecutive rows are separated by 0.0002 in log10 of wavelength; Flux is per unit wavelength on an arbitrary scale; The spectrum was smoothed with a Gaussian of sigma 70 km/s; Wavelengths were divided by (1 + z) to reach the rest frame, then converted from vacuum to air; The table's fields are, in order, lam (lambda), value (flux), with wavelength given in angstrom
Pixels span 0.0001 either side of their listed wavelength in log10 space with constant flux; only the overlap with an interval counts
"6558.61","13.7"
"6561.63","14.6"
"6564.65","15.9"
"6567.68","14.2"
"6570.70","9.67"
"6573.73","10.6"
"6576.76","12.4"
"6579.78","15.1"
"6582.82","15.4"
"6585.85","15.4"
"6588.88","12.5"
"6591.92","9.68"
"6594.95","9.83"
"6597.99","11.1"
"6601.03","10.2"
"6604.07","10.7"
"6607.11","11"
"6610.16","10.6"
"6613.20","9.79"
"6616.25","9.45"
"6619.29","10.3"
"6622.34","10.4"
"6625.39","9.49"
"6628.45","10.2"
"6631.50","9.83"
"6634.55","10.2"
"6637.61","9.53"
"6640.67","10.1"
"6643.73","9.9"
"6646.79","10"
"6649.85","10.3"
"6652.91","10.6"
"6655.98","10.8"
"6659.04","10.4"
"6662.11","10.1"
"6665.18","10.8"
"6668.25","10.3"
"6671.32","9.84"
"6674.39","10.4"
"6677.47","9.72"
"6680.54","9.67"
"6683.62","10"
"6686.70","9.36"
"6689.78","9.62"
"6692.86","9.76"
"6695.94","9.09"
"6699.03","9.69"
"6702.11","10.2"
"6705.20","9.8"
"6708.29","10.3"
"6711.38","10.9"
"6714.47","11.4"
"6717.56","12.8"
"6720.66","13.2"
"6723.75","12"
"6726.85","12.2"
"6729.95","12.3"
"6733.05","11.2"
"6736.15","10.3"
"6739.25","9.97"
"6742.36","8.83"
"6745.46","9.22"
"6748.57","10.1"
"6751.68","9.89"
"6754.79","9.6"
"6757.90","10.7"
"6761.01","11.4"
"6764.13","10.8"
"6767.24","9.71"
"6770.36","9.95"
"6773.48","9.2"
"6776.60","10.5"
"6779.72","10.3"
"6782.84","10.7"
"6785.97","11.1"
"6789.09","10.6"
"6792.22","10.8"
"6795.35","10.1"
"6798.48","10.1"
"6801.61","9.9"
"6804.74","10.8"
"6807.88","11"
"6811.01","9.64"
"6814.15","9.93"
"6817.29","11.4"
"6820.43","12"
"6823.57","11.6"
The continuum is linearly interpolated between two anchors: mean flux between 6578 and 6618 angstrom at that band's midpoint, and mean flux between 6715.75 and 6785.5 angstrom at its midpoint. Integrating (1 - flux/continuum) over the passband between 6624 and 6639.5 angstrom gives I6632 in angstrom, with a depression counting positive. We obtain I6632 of 2.1 angstrom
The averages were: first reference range 11.6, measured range 9.85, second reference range 10.7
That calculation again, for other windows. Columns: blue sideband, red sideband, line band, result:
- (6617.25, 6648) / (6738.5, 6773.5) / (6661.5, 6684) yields -0.3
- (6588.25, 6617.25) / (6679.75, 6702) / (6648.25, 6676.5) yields -1.4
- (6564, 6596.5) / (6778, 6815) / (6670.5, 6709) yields 5.9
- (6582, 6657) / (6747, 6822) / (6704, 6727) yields -2.3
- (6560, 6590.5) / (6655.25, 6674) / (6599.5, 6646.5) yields 6.9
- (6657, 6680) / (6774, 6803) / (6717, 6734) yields -3.3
